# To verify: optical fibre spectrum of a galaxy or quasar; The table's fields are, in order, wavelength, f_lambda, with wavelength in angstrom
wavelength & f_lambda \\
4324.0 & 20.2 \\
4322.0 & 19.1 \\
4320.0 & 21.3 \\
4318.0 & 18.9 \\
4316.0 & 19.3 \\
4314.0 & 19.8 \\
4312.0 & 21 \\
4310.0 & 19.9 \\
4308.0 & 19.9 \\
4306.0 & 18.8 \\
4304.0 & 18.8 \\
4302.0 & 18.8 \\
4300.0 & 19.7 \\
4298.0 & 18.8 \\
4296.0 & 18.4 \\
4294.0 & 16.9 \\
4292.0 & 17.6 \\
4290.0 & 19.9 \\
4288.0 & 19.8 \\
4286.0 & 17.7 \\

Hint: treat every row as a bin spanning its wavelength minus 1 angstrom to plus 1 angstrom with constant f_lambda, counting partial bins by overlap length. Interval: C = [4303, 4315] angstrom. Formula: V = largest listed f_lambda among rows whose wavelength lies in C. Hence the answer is 21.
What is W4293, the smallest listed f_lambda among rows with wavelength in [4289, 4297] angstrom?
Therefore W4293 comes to 16.9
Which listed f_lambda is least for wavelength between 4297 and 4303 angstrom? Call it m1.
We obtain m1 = 18.8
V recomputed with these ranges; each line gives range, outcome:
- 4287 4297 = 19.9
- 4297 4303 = 19.7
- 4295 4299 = 18.8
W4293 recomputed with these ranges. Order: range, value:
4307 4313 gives 19.9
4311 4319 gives 18.9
